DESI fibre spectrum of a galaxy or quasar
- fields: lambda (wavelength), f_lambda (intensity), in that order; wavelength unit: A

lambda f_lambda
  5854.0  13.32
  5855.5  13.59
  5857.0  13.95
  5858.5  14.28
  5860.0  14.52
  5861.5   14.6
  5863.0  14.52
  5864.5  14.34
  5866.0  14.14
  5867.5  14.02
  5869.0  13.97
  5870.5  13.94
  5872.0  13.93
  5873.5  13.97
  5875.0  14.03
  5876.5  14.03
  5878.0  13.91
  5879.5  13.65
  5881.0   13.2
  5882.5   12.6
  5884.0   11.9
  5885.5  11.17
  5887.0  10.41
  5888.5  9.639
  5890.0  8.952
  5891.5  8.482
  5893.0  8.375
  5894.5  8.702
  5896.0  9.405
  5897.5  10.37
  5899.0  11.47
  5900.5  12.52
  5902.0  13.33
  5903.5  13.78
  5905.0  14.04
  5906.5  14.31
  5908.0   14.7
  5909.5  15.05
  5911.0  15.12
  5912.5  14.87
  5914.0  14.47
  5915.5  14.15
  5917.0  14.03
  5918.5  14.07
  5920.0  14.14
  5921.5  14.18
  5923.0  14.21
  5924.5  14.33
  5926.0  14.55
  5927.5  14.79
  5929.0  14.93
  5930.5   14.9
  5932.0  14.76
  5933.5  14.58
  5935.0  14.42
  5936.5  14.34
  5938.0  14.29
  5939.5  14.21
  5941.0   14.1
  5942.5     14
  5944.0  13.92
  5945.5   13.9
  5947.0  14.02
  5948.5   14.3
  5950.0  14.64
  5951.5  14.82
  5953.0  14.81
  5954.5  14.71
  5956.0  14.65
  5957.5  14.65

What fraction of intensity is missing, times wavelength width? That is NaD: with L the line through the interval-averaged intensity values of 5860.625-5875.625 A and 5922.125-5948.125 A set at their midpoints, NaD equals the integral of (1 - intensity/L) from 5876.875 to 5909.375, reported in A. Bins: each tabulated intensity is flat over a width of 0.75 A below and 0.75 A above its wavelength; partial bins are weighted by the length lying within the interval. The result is 5.7 A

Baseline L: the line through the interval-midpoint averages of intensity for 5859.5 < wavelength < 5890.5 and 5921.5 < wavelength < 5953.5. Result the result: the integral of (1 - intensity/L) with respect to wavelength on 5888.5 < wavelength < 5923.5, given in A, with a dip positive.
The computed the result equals 2.9 A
